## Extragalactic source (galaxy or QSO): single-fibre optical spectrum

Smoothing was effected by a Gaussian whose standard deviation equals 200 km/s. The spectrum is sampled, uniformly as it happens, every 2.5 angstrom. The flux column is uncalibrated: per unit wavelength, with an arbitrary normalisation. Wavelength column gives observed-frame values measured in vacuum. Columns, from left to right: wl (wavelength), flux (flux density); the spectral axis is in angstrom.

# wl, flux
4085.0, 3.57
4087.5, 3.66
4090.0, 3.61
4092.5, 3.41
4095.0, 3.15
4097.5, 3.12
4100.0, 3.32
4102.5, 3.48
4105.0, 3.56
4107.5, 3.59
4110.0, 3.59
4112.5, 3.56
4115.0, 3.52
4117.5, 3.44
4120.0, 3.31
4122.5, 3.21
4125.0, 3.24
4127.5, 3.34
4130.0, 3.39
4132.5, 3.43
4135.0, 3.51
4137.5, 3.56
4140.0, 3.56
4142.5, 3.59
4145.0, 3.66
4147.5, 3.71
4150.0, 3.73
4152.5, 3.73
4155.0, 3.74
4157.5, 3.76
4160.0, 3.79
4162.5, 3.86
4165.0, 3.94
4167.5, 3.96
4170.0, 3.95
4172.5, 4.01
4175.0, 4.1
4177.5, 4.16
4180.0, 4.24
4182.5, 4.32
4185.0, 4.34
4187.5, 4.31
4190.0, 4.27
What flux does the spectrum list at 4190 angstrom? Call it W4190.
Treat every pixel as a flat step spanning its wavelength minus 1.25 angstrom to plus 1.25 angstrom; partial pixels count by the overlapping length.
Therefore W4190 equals 4.27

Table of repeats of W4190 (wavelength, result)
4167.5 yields 3.96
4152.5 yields 3.73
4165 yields 3.94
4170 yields 3.95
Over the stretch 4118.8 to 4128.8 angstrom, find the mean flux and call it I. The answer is 3.28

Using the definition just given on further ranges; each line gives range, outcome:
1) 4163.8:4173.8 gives 3.97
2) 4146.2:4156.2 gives 3.73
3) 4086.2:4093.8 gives 3.56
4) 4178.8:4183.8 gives 4.28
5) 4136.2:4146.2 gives 3.59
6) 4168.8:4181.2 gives 4.09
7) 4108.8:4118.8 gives 3.53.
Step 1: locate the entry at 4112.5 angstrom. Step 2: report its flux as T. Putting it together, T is 3.56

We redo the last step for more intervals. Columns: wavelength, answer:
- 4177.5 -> 4.16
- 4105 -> 3.56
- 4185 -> 4.34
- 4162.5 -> 3.86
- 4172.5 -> 4.01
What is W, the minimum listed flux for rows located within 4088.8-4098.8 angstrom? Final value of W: 3.12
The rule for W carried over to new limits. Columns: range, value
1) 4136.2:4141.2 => 3.56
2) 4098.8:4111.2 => 3.32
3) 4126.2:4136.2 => 3.34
